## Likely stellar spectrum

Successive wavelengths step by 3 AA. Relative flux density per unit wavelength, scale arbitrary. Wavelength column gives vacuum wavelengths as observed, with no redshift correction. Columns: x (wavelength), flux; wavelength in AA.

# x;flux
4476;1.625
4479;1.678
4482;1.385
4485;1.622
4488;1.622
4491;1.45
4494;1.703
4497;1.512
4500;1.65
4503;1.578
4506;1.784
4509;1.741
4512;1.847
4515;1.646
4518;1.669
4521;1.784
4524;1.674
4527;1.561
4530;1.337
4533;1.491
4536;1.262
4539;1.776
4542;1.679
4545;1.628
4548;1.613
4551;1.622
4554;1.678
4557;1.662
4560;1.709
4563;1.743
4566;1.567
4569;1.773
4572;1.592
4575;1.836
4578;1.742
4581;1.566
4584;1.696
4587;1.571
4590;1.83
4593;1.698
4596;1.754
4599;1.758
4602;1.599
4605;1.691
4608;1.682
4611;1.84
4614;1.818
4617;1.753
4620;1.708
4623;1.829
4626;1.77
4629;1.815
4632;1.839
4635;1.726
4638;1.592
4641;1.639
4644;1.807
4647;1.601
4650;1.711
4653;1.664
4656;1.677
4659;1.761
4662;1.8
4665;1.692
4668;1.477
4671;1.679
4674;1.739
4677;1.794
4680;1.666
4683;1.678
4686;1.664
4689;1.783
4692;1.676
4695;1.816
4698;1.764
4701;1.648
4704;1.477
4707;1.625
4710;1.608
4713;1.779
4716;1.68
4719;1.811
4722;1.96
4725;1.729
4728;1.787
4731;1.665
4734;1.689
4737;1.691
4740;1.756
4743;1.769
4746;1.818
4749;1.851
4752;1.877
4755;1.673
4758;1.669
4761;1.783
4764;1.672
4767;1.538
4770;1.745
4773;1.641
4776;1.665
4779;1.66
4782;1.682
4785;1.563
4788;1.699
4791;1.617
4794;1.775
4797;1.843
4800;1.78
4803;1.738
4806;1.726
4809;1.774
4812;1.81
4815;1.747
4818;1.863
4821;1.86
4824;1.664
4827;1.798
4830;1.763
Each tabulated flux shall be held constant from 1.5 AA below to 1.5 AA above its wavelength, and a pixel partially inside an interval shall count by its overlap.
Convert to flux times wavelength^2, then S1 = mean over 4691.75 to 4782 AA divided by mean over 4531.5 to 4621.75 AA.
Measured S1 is 1.10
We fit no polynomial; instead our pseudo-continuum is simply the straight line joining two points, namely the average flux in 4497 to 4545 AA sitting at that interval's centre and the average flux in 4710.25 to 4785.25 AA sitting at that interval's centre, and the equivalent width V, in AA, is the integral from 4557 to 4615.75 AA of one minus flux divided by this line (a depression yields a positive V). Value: -1.8 AA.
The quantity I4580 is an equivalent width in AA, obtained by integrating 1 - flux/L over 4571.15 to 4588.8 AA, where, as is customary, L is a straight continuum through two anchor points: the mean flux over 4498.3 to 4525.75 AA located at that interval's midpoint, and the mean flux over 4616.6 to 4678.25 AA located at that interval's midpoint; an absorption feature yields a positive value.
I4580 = 0.4 AA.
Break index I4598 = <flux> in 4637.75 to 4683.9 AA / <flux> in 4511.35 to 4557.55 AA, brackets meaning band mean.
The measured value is 1.05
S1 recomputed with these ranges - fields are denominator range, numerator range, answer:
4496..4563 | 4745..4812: 1.17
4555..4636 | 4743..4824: 1.09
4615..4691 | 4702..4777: 1.04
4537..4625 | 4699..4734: 1.06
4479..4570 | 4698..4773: 1.16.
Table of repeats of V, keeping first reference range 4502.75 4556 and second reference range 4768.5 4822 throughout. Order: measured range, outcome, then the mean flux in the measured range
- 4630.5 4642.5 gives -0.2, 1.7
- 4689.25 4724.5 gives -0.4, 1.72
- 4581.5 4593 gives -0.2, 1.69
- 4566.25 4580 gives -0.5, 1.71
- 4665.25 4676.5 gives 0.2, 1.65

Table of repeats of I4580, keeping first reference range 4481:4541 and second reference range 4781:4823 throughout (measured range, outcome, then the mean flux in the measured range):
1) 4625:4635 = -0.80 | 1.8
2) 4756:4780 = 0.83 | 1.67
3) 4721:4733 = -0.44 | 1.77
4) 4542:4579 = -1.10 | 1.68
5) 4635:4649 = 0.02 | 1.67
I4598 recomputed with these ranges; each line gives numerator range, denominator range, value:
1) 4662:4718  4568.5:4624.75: 0.98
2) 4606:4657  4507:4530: 1.03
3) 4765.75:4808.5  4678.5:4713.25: 1.01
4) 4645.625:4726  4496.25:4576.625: 1.03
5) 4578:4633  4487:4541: 1.07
